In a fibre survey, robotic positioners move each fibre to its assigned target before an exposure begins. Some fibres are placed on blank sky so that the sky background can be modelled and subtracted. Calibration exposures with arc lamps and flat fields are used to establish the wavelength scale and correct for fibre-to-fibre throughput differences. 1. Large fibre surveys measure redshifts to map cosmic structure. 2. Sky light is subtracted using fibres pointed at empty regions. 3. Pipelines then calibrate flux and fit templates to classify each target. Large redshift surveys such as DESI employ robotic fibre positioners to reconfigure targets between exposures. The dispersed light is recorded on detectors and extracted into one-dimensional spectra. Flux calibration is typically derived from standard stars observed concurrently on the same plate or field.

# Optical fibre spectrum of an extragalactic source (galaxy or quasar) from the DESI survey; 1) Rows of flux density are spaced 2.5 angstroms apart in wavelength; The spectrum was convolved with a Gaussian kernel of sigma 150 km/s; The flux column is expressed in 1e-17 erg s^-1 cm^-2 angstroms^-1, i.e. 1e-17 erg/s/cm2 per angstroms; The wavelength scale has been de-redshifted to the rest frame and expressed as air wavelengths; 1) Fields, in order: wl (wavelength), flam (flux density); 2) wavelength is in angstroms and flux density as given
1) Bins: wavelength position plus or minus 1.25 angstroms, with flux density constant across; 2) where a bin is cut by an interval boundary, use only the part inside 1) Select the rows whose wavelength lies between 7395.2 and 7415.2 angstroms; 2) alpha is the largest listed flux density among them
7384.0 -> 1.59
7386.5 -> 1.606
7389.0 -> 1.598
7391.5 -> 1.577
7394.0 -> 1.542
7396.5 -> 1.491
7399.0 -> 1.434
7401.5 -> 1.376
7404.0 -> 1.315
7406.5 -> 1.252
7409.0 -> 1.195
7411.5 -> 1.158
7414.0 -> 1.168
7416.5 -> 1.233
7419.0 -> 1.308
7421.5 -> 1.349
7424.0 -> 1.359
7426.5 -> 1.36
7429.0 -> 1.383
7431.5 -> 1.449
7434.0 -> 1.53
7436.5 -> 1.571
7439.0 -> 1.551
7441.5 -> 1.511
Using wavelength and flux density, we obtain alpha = 1.491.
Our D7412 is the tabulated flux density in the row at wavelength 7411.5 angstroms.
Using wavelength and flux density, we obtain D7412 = 1.158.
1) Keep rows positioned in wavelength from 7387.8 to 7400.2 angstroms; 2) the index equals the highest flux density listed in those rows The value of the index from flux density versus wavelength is 1.598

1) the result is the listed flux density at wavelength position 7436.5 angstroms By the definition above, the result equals 1.571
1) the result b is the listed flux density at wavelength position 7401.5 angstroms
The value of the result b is 1.376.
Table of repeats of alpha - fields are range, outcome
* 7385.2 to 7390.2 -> 1.606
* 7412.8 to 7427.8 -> 1.36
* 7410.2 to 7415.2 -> 1.168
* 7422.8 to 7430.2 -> 1.383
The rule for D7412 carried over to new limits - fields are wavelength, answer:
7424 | 1.359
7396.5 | 1.491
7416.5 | 1.233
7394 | 1.542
